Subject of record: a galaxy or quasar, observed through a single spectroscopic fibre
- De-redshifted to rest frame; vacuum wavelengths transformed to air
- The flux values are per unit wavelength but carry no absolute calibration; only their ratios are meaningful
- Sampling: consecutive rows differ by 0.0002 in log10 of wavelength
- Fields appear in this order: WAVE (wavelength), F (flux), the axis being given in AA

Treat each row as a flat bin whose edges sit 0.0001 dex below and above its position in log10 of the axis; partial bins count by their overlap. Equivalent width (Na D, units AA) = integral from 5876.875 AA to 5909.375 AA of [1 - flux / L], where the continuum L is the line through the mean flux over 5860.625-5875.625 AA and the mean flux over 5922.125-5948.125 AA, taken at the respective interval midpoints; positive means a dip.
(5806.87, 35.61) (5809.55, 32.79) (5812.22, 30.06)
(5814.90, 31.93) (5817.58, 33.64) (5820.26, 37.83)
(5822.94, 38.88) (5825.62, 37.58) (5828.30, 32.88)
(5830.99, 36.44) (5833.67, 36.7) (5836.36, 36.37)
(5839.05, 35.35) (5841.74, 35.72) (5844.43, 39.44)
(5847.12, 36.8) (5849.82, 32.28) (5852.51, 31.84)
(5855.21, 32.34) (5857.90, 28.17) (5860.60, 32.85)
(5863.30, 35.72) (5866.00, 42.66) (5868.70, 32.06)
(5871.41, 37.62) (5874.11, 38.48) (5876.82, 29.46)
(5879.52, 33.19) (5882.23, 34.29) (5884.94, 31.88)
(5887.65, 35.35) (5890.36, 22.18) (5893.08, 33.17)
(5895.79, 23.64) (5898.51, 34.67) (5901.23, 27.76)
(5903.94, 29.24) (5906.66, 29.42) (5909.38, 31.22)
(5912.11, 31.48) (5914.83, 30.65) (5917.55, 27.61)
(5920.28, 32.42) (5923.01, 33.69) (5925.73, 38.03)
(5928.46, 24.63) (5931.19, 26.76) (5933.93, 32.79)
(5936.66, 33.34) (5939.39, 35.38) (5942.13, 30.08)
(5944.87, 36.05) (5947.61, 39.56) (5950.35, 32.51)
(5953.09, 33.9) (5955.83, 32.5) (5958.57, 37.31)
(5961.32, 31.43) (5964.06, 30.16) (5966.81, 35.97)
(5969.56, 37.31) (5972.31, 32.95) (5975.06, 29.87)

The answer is 4.5 AA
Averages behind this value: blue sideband 36.8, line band 30.4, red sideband 32.8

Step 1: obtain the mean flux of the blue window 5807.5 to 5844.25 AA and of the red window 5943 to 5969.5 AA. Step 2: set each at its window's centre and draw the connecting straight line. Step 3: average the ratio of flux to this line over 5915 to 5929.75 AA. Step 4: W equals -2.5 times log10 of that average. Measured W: 0.11 mag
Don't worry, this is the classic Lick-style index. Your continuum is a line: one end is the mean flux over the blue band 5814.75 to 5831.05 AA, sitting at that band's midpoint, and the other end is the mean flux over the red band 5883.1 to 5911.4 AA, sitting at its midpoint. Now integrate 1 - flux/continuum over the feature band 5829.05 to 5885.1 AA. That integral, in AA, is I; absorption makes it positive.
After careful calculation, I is -2.9 AA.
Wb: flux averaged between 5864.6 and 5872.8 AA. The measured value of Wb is 37.4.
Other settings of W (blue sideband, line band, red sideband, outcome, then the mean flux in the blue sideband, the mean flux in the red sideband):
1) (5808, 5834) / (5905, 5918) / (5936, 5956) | 0.141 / 34.8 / 34.3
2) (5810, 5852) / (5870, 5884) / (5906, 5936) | -0.046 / 35.3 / 30.9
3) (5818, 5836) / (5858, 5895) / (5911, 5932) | 0.004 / 36.5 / 30.8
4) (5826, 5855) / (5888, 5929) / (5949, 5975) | 0.139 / 35.3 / 33.6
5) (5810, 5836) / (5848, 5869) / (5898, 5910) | -0.025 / 35.1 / 30.1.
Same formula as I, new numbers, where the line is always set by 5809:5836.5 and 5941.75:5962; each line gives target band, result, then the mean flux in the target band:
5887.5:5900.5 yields 2.07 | 29.2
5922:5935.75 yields 1.34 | 31.2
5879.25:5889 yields 0.29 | 33.7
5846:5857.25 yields 0.64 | 32.9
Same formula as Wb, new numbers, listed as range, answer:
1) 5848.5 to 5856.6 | 32.2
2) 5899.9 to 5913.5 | 29.8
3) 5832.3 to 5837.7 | 36.6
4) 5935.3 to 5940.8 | 34.3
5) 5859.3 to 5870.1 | 35.8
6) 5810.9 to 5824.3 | 34.5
